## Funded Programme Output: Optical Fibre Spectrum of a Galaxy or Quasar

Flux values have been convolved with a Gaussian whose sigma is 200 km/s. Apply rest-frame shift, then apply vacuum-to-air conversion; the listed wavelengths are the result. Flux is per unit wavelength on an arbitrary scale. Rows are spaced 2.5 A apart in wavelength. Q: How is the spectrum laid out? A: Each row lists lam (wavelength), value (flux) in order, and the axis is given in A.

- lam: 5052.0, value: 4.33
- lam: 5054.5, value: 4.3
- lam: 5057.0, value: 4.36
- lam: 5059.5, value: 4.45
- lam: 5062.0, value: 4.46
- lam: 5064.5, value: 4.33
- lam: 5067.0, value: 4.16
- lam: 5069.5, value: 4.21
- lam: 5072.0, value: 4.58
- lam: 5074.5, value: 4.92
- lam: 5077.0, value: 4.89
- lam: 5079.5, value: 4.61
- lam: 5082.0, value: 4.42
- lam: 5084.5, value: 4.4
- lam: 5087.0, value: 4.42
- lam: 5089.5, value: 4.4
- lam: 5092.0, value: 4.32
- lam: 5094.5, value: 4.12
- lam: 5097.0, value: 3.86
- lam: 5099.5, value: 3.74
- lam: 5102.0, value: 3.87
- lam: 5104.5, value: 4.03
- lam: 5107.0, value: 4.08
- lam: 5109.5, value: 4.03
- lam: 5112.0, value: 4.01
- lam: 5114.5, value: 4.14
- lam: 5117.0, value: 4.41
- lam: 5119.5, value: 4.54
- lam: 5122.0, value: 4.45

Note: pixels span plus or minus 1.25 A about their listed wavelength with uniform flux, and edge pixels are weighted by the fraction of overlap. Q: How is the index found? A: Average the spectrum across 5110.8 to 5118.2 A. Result 4.19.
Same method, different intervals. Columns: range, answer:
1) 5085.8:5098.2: 4.22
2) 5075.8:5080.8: 4.75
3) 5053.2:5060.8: 4.37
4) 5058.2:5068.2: 4.35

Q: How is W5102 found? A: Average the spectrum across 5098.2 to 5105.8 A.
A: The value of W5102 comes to 3.88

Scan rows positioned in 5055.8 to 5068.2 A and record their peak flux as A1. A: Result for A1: 4.46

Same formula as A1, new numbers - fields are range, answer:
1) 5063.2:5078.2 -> 4.92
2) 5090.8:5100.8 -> 4.32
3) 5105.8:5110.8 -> 4.08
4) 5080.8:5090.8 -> 4.42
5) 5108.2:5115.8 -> 4.14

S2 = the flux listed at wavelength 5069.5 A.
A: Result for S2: 4.21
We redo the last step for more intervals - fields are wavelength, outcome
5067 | 4.16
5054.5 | 4.3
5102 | 3.87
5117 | 4.41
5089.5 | 4.4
